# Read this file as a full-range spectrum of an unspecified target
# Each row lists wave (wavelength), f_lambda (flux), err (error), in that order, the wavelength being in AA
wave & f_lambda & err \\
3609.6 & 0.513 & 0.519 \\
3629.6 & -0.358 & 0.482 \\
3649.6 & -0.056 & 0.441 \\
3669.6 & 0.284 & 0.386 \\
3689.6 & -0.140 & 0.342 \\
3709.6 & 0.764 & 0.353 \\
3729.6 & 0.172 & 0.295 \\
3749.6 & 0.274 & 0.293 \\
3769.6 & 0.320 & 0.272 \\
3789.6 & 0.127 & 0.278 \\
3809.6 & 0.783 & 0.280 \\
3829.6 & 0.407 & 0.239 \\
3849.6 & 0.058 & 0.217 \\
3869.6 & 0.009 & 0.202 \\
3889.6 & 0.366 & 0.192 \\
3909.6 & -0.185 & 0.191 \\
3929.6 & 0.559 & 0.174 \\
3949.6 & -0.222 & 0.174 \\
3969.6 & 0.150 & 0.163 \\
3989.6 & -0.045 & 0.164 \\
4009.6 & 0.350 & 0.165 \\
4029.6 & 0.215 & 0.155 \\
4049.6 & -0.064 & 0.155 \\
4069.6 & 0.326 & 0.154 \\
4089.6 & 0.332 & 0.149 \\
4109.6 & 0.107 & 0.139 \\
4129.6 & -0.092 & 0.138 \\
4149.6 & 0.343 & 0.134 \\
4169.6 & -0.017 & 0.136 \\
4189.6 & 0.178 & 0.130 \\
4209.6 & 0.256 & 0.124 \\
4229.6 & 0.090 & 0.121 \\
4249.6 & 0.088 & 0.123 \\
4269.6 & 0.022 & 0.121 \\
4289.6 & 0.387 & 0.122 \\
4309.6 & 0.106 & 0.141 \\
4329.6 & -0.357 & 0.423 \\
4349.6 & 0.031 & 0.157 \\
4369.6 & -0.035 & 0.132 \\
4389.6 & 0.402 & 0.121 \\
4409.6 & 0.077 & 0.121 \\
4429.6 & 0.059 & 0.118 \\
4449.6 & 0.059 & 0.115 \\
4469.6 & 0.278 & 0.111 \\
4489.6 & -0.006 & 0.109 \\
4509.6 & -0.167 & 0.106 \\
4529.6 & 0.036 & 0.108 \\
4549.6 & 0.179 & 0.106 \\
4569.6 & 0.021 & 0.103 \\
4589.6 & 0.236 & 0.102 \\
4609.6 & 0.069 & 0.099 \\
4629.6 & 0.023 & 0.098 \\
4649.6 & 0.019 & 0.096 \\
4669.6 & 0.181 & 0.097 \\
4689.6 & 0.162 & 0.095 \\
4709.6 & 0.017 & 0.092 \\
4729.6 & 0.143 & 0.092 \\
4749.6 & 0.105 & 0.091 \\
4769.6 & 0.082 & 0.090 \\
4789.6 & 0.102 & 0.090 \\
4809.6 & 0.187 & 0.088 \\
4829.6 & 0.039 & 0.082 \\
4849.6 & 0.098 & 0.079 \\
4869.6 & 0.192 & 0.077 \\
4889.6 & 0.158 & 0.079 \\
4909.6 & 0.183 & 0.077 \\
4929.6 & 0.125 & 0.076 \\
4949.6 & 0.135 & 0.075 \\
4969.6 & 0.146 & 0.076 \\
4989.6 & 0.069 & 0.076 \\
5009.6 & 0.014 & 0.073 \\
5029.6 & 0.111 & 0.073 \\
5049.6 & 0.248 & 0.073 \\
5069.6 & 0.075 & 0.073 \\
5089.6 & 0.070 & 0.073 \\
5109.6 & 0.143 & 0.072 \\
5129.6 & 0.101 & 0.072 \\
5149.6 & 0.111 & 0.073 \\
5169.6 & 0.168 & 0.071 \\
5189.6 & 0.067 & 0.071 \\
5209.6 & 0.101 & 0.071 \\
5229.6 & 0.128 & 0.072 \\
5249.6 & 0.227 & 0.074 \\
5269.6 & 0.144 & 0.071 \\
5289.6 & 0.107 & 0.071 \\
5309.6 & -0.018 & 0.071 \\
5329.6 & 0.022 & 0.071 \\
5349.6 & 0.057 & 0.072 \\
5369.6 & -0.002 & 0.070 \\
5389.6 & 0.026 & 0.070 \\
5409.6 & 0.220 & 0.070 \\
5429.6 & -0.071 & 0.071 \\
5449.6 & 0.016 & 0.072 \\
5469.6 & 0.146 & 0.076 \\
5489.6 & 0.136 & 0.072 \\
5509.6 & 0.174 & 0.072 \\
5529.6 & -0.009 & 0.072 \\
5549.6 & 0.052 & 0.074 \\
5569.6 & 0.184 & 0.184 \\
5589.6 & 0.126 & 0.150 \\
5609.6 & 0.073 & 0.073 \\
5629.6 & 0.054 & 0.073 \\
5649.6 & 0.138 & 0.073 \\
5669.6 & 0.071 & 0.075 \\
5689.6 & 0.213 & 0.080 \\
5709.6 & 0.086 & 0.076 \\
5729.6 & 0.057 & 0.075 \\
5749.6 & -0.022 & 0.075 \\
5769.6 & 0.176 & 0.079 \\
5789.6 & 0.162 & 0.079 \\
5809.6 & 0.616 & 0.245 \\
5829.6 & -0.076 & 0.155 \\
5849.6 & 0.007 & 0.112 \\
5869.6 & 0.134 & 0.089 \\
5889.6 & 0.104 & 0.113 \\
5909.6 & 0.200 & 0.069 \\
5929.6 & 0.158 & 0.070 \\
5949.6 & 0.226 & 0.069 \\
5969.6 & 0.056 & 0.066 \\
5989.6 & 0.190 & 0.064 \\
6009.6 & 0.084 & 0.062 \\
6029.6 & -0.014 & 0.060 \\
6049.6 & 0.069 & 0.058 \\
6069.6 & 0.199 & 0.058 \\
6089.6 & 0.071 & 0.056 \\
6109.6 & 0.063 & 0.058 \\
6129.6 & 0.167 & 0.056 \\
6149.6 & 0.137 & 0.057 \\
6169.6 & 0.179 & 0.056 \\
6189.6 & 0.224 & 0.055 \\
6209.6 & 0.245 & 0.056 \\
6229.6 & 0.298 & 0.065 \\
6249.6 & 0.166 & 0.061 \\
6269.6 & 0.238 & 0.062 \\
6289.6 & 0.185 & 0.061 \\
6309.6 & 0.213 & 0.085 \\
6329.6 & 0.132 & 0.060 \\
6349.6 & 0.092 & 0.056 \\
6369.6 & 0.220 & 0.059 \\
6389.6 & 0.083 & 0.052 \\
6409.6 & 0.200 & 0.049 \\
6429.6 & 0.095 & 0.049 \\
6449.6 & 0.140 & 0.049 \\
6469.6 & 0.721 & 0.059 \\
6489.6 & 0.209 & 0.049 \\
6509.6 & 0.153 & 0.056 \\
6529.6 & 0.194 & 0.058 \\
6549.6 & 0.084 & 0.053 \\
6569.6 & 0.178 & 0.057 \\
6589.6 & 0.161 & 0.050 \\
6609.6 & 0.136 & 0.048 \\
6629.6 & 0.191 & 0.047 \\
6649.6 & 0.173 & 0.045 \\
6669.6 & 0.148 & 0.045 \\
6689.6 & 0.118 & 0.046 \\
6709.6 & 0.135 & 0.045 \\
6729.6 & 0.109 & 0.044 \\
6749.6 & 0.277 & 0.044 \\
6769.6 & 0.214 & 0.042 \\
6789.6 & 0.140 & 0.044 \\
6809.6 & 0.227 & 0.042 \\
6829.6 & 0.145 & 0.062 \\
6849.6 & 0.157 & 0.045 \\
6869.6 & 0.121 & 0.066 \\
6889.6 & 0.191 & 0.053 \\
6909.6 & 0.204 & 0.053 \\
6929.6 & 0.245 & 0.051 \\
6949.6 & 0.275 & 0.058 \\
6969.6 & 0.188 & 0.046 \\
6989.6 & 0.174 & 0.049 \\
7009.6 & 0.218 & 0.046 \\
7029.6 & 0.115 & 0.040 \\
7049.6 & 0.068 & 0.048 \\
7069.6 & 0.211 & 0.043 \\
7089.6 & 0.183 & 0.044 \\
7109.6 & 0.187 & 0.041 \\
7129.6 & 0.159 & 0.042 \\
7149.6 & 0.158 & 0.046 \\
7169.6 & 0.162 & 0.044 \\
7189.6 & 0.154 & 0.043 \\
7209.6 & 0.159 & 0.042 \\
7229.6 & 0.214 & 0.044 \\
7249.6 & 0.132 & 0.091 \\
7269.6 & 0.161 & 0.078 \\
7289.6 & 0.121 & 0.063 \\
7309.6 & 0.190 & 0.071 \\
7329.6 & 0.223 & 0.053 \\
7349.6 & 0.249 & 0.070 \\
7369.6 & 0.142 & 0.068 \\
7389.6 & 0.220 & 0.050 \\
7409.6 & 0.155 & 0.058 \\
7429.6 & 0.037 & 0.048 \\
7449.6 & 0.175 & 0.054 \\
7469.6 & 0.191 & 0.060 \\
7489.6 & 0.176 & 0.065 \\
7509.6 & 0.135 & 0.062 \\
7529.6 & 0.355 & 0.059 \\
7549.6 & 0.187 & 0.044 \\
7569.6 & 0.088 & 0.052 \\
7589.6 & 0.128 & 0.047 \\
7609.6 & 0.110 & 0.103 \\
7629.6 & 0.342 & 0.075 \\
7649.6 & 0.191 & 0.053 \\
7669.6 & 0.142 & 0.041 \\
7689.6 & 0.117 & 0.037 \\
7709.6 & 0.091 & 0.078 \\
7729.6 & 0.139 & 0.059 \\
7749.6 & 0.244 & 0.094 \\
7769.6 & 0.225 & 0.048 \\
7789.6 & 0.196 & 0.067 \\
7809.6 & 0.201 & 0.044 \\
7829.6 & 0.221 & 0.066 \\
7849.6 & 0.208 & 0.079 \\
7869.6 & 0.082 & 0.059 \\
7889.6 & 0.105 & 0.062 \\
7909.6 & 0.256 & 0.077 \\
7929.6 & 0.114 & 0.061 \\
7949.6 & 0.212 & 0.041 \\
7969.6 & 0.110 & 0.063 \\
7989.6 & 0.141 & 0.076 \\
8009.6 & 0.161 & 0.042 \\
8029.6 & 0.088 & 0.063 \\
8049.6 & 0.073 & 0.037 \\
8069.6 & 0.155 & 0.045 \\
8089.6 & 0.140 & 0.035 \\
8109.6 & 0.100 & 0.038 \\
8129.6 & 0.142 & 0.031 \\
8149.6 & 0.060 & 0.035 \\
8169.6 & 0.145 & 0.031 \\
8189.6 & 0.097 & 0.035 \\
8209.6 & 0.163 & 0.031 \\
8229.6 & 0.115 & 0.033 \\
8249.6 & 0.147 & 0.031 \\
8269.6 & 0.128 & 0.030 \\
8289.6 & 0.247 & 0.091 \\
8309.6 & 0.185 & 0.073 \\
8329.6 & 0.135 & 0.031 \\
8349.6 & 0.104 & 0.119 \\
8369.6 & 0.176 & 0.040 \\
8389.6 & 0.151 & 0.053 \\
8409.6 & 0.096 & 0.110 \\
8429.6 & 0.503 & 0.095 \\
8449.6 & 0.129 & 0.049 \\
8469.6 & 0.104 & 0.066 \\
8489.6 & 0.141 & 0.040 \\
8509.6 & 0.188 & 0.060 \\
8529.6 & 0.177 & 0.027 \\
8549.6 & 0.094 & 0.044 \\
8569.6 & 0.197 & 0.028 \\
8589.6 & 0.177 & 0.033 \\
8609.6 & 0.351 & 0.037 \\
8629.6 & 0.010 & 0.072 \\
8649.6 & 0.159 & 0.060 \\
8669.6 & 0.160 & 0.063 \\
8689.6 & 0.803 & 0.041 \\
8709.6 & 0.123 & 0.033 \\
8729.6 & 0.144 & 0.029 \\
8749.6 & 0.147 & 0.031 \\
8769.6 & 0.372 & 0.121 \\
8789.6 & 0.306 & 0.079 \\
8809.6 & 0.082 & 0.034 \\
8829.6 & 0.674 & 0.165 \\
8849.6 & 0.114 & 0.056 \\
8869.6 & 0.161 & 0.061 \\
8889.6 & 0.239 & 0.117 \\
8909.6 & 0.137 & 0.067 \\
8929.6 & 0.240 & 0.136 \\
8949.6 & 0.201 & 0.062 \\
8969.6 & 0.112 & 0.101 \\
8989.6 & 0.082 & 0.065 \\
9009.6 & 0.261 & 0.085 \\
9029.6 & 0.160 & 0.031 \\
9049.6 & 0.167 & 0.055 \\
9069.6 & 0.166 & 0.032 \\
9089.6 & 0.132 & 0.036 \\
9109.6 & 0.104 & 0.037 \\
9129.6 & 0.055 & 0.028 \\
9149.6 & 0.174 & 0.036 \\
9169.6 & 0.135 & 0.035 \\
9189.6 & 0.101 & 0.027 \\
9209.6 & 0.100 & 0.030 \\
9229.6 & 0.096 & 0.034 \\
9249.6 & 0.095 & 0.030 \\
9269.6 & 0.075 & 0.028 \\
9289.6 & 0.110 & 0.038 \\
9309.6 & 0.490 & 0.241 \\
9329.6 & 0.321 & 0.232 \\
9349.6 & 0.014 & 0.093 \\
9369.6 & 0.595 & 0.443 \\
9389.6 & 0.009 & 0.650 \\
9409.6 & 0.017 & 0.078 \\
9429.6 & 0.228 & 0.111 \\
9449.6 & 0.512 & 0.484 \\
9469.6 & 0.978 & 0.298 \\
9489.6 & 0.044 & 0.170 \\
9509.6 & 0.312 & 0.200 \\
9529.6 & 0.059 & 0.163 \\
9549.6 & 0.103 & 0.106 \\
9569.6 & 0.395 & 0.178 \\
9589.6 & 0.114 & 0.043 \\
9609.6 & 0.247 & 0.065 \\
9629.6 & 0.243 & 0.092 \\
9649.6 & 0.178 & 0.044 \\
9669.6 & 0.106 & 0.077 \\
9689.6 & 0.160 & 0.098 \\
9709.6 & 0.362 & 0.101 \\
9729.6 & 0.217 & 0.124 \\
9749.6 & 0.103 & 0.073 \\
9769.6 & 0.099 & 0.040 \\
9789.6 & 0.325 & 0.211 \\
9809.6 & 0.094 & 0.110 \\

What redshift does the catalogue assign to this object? 0.735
